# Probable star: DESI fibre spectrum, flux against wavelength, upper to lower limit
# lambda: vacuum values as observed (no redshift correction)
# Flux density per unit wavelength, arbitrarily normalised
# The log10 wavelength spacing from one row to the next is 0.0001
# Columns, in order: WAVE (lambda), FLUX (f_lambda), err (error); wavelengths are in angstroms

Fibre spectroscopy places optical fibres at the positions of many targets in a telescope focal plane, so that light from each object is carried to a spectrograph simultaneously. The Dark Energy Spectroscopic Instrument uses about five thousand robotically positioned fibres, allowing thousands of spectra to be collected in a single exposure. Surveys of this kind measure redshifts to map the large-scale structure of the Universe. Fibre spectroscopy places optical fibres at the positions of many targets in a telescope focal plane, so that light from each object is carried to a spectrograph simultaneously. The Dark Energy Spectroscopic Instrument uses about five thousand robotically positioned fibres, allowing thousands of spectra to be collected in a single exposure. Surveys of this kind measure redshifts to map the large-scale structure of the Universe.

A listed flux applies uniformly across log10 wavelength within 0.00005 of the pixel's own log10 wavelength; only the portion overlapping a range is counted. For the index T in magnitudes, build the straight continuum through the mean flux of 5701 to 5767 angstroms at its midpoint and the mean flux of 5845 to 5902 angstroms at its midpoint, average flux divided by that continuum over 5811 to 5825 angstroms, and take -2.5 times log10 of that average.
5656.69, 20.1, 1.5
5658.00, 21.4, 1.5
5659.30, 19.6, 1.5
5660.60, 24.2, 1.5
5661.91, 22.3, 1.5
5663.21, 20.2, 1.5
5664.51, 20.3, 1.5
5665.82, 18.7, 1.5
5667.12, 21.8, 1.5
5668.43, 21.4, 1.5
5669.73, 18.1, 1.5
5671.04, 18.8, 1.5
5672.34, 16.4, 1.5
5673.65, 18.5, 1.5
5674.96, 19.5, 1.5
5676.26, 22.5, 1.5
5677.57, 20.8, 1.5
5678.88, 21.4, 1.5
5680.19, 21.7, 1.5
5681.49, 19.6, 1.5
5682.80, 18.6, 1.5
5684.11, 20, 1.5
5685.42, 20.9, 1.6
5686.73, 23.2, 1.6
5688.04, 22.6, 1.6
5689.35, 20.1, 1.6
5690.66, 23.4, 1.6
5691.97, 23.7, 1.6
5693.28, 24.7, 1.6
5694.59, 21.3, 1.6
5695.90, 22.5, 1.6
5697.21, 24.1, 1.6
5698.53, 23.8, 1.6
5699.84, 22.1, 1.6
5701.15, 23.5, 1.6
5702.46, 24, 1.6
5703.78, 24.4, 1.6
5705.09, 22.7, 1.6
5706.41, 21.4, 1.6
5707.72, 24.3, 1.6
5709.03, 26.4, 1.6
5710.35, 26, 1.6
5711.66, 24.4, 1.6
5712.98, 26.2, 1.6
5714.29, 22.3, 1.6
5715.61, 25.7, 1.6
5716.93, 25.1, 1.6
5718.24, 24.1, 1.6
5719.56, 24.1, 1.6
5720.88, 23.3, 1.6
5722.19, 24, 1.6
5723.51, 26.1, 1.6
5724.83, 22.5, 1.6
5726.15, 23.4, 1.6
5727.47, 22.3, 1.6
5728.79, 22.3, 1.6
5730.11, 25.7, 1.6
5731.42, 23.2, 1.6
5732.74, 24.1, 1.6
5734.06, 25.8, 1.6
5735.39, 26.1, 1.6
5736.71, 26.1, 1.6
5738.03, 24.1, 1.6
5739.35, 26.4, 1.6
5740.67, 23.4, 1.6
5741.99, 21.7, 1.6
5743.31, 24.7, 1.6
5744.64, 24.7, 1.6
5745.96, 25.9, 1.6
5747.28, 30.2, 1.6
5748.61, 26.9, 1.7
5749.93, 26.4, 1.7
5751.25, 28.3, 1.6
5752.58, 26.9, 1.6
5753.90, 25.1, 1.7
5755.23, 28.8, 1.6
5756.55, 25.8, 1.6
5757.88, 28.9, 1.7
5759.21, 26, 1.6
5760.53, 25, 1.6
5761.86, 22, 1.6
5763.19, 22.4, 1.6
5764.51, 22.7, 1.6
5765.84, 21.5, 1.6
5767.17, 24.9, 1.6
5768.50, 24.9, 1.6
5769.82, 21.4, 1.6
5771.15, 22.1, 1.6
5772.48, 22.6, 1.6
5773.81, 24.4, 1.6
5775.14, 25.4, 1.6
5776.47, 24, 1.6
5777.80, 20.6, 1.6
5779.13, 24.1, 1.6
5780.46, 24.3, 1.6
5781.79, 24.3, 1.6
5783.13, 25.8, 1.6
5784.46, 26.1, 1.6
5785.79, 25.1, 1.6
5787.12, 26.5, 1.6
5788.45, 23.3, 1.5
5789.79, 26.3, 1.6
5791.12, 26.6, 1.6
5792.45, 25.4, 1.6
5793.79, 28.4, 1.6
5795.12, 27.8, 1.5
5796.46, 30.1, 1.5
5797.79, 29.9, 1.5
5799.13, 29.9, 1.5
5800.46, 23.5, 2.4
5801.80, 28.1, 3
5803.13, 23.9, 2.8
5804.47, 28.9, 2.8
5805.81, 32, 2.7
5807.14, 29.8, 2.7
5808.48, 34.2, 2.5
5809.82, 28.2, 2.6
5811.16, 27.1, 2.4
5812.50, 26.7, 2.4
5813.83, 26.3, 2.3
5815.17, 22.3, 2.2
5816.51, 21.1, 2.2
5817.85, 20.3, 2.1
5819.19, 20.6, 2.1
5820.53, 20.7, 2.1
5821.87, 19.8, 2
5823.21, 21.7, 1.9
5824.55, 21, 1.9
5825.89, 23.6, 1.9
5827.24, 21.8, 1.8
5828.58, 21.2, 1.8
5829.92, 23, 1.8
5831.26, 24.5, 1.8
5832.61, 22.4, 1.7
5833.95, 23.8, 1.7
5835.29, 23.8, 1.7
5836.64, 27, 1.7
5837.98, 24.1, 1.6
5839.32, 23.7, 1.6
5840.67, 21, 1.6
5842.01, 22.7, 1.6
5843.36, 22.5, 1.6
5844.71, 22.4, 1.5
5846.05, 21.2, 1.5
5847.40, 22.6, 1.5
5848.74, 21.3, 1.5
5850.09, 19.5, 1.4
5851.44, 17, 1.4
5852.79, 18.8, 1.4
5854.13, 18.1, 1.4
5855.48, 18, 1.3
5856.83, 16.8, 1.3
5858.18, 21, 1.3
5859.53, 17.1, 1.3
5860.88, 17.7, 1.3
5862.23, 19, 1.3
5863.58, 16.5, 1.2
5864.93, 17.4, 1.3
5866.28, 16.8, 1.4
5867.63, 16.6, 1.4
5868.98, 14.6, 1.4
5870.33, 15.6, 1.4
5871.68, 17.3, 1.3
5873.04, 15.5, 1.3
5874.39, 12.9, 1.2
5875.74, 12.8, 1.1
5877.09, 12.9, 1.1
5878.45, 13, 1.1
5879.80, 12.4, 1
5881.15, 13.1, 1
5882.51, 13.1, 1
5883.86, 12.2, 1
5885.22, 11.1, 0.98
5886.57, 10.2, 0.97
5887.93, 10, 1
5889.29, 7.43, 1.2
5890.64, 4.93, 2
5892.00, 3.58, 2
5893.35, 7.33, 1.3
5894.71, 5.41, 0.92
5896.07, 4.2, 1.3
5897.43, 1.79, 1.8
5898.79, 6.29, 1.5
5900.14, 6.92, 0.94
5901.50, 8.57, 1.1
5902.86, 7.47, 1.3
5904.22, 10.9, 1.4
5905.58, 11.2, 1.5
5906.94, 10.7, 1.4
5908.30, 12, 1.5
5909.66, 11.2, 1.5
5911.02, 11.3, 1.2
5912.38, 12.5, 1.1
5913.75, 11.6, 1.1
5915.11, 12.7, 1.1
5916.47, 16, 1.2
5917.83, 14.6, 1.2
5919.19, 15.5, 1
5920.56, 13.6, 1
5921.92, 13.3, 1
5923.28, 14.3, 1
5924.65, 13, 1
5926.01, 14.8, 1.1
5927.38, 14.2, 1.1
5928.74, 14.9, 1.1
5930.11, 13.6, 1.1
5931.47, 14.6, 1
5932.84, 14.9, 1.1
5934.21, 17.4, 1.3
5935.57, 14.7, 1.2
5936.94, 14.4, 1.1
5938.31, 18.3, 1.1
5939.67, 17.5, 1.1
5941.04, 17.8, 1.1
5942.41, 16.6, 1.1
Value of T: -0.23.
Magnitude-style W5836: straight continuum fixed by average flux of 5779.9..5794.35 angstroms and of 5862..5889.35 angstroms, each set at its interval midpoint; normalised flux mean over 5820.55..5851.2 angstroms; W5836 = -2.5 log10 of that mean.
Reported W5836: -0.17 mag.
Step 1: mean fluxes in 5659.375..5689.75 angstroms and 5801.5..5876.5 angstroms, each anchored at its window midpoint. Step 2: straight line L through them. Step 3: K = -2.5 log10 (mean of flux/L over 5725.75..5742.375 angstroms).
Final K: -0.17 mag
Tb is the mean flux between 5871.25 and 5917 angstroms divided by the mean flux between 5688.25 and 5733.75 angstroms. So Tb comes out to 0.43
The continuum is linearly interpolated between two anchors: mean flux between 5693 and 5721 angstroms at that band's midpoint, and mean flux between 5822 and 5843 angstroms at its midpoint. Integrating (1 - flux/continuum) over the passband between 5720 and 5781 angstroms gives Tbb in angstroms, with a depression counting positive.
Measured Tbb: -2.6 angstroms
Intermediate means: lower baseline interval 23.9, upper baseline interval 22.9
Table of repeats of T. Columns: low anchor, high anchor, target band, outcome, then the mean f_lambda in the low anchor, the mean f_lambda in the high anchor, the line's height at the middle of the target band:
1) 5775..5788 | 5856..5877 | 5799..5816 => -0.24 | 24.6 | 16.4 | 22.1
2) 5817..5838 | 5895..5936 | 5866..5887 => 0.21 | 22.4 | 11.9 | 16.5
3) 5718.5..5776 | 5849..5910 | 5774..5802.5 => -0.24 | 24.7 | 12.7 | 21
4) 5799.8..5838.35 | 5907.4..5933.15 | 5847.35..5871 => 0.13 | 24.5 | 13.6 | 20.2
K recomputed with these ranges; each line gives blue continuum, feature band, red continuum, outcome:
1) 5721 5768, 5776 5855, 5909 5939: -0.17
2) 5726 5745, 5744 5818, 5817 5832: -0.13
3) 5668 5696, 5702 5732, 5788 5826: -0.09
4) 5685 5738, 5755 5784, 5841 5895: -0.17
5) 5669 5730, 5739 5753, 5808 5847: -0.14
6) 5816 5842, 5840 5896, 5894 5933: 0.17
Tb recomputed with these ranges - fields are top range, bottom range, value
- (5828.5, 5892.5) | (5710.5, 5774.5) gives 0.70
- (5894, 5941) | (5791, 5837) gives 0.49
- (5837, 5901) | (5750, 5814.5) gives 0.57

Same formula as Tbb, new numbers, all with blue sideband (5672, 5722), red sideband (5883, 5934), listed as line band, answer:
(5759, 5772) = -2.99 angstroms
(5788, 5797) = -4.96 angstroms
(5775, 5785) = -3.45 angstroms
